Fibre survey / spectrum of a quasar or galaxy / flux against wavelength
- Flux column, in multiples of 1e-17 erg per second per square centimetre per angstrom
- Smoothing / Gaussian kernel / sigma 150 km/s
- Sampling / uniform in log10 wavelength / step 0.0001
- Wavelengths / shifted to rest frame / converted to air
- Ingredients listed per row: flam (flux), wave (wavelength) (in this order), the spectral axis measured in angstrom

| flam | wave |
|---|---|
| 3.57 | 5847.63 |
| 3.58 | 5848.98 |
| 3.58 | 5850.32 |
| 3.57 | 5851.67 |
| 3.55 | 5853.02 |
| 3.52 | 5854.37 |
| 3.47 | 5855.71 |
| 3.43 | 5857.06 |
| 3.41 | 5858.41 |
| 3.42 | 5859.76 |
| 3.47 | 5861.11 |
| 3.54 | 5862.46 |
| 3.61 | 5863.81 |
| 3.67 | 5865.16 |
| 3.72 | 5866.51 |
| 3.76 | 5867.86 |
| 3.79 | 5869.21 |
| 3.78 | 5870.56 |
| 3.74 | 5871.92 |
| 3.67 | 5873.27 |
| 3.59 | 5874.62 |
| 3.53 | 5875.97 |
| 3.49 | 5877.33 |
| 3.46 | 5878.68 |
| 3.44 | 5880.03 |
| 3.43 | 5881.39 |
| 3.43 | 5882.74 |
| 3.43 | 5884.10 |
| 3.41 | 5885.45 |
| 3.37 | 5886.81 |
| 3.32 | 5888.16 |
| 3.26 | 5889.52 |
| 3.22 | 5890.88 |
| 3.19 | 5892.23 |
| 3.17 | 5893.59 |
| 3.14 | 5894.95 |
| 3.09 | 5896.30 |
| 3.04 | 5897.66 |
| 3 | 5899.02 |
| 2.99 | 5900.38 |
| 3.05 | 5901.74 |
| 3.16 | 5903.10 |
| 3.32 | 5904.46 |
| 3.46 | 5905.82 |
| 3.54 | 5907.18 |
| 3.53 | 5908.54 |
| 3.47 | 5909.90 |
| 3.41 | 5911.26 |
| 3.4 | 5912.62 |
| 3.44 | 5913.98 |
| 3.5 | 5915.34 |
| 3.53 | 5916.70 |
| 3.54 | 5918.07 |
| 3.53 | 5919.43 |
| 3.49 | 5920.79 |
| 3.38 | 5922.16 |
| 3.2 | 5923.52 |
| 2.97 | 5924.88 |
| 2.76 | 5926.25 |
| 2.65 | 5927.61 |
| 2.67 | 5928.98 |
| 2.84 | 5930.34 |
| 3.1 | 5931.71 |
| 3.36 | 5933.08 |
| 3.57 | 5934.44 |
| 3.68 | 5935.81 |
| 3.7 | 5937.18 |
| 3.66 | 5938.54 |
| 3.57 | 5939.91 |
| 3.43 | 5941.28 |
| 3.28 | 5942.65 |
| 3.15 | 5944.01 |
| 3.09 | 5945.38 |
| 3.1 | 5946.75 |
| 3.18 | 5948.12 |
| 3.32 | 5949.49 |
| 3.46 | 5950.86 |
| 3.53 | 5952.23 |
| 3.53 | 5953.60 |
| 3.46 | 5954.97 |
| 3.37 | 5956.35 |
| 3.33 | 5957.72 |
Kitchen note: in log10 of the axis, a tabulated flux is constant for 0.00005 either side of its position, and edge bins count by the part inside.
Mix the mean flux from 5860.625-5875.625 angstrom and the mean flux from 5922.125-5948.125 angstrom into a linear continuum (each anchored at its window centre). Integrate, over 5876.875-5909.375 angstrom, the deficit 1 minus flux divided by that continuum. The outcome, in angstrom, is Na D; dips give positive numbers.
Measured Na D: 2.0 angstrom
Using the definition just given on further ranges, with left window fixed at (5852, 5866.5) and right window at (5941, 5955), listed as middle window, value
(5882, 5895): 0.56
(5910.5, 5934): 1.03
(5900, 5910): 0.28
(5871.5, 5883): -0.17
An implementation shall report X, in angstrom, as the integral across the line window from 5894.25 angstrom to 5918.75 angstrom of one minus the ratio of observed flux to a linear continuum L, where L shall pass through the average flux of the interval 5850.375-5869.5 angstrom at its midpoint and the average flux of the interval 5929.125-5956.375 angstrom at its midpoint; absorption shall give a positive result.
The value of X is 0.9 angstrom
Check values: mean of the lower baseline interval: 3.56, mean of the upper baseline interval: 3.35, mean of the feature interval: 3.31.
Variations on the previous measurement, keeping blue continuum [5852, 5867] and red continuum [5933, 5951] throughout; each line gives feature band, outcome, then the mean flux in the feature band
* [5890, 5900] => 1.0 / 3.12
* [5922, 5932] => 1.5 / 2.92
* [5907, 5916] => -0.1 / 3.47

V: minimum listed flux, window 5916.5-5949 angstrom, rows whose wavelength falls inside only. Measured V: 2.65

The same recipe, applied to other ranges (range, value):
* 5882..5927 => 2.76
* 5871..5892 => 3.22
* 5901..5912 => 3.05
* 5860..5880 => 3.46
